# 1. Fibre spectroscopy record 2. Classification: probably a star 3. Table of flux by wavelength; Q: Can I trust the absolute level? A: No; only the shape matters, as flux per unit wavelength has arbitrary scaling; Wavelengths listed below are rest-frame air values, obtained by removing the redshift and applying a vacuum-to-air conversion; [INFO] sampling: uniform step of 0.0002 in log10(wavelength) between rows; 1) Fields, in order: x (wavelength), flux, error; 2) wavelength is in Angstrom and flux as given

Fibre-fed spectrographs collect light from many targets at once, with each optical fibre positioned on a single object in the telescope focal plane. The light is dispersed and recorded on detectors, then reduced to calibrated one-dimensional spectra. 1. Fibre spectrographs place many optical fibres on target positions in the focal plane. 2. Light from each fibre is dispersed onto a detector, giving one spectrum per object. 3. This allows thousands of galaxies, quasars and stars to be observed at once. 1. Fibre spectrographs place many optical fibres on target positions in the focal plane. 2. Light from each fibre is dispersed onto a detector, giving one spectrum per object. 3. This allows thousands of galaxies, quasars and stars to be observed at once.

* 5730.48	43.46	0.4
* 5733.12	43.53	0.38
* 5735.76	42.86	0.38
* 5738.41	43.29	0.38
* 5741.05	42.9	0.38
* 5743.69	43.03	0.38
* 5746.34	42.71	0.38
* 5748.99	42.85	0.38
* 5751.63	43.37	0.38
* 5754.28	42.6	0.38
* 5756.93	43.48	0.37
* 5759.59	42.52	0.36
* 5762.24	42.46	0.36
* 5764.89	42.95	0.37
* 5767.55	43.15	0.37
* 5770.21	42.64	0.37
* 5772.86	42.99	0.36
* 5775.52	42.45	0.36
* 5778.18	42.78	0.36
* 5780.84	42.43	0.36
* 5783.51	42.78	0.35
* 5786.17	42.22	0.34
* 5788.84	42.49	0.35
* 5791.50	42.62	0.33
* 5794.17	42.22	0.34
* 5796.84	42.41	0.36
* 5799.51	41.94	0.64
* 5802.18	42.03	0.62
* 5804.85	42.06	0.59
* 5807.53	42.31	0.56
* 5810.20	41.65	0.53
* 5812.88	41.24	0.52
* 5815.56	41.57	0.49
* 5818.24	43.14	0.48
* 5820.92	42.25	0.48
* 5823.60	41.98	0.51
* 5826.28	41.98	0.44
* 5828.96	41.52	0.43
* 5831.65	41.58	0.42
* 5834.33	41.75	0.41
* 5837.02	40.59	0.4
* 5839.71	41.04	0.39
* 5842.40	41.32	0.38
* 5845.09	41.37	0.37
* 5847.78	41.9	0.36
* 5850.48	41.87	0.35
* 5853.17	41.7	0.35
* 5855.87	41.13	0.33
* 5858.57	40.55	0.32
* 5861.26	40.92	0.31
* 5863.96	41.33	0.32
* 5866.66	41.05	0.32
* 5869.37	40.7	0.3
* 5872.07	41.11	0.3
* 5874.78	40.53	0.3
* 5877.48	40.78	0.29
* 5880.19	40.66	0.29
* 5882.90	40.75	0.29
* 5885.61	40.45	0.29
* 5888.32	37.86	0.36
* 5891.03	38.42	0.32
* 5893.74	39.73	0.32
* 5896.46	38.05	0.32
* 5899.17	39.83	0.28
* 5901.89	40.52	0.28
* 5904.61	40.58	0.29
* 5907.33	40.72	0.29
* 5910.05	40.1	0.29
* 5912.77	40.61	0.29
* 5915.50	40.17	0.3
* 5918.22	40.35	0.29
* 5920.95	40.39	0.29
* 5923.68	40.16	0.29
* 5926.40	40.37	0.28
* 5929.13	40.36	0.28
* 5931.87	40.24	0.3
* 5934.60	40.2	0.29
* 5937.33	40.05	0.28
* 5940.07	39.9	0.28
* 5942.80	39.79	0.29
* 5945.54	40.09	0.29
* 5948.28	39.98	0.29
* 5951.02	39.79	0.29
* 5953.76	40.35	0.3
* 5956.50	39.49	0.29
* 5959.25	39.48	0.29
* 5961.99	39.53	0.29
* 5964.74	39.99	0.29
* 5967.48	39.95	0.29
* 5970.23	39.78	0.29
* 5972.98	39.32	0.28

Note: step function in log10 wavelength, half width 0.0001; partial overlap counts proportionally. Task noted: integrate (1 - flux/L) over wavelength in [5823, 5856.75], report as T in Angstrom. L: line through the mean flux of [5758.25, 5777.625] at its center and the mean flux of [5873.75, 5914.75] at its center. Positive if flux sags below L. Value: -0.3 Angstrom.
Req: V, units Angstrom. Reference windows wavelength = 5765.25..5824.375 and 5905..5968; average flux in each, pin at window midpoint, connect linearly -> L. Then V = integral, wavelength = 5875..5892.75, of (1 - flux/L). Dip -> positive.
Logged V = 0.5 Angstrom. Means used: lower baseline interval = 42.3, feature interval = 39.9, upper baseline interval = 40.1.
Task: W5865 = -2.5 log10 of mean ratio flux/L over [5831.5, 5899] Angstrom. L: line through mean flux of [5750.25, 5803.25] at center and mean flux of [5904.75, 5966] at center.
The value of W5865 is 0.015 mag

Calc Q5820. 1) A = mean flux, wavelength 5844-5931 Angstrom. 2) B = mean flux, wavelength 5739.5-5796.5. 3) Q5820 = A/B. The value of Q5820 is 0.9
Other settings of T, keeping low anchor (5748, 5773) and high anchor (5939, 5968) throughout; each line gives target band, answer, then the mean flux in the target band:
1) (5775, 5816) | 0.1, 42.2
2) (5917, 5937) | 0.0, 40.3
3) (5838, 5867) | 0.1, 41.3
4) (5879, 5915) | 0.8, 39.9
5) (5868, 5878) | 0.1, 40.8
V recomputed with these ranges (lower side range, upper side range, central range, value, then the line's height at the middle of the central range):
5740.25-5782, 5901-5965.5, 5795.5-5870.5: 0.2 Angstrom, 41.7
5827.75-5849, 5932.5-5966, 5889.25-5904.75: 0.5 Angstrom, 40.6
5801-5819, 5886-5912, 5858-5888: -0.3 Angstrom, 40.3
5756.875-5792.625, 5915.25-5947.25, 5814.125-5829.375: -0.1 Angstrom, 41.9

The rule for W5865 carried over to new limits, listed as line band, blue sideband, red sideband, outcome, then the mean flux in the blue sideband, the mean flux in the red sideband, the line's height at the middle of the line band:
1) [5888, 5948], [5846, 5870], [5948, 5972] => 0.012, 41.3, 39.8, 40.4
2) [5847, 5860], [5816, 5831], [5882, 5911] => -0.007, 42.1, 39.7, 41.1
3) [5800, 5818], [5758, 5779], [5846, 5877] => 0.004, 42.7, 41.2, 42.1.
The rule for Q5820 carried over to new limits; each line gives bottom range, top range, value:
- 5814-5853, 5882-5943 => 0.96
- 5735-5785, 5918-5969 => 0.93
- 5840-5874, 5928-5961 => 0.97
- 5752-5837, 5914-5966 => 0.95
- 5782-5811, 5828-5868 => 0.98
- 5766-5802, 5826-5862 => 0.97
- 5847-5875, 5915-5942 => 0.98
